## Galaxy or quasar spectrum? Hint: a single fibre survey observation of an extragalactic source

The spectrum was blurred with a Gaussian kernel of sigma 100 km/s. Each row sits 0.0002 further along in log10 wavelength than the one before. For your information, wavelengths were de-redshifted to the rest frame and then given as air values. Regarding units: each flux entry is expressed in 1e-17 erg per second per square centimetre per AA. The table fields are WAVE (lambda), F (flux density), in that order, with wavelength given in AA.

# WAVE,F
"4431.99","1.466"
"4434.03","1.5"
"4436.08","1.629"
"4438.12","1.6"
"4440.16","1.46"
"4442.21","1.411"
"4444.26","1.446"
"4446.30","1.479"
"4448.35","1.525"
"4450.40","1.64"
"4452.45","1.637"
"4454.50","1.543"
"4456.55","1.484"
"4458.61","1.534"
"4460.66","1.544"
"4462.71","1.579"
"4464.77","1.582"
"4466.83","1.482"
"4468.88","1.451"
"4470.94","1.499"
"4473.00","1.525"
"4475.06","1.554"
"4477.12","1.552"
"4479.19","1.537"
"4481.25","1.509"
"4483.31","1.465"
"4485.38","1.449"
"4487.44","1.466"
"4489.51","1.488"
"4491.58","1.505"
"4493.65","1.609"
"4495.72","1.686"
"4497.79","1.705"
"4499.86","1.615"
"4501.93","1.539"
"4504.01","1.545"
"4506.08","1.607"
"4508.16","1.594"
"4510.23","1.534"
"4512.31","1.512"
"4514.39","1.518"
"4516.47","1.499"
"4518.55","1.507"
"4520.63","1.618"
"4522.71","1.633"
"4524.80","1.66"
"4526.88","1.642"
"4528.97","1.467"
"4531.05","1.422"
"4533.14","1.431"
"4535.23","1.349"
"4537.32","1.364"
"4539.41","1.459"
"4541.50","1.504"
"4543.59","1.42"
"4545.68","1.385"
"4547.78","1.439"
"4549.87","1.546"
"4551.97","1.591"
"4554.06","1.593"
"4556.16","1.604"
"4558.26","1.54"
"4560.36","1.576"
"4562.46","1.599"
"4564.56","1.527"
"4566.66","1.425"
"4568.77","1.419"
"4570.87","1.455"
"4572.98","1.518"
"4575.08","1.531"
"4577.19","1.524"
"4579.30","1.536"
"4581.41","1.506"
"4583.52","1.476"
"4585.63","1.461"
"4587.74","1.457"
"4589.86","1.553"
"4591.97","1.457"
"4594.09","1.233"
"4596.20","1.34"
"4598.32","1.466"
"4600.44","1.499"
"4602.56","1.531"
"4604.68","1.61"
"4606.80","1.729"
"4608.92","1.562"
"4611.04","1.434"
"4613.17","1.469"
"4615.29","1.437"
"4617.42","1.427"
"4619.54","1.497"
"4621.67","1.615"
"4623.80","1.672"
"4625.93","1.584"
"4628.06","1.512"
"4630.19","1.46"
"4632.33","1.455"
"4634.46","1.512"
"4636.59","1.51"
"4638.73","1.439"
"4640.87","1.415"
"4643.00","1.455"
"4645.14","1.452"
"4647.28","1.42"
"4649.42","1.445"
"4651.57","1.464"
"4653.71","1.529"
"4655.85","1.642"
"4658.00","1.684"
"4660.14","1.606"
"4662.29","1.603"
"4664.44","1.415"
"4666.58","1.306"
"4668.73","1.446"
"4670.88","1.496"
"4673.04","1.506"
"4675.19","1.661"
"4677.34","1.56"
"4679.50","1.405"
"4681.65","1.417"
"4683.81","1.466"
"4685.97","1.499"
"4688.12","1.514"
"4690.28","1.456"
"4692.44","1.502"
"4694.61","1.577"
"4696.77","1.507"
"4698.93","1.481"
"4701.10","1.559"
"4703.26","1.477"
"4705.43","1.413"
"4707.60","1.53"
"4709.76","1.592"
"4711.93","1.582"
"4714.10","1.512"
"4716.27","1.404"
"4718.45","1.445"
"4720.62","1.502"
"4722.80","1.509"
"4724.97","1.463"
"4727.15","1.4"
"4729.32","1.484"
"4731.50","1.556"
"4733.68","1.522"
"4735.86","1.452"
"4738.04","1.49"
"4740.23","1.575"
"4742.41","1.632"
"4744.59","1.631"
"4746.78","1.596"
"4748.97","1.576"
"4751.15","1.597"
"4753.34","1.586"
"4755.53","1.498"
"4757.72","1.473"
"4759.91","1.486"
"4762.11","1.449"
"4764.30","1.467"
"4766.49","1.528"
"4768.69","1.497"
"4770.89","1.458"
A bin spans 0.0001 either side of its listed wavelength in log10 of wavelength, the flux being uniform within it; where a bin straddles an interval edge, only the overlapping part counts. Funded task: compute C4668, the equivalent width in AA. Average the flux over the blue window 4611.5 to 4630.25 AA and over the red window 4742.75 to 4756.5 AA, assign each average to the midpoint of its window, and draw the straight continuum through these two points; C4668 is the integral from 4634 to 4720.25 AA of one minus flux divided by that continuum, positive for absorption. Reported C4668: 2.8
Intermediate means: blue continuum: 1.52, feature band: 1.5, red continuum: 1.58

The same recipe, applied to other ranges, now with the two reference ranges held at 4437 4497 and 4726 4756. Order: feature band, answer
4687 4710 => 0.5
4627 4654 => 1.3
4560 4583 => 0.4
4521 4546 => 0.8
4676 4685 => 0.4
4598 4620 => 0.3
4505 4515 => -0.2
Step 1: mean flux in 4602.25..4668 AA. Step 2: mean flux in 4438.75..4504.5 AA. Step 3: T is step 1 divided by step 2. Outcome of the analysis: 0.99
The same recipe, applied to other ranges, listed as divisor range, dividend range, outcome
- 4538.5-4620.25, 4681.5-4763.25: 1.01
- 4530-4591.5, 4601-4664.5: 1.02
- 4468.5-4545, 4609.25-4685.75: 0.98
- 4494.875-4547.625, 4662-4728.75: 0.98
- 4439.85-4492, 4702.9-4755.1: 1.01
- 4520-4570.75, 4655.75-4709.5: 1.00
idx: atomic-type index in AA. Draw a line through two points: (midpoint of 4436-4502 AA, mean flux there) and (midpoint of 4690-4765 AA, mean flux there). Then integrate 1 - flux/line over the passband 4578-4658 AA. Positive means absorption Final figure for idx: 1.44 AA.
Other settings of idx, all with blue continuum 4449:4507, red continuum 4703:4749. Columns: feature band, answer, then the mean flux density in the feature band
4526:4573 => 1.49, 1.49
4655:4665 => -0.49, 1.6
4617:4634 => -0.03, 1.53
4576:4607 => 0.95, 1.49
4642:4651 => 0.48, 1.44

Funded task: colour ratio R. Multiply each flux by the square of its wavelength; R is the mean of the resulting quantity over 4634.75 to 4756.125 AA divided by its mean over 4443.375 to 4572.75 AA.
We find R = 1.1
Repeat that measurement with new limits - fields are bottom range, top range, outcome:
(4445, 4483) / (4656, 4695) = 1.08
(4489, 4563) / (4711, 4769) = 1.08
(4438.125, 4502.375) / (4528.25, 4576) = 1.00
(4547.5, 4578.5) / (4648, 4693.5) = 1.03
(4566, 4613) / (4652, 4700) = 1.06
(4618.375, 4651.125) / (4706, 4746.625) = 1.05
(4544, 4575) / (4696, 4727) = 1.05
